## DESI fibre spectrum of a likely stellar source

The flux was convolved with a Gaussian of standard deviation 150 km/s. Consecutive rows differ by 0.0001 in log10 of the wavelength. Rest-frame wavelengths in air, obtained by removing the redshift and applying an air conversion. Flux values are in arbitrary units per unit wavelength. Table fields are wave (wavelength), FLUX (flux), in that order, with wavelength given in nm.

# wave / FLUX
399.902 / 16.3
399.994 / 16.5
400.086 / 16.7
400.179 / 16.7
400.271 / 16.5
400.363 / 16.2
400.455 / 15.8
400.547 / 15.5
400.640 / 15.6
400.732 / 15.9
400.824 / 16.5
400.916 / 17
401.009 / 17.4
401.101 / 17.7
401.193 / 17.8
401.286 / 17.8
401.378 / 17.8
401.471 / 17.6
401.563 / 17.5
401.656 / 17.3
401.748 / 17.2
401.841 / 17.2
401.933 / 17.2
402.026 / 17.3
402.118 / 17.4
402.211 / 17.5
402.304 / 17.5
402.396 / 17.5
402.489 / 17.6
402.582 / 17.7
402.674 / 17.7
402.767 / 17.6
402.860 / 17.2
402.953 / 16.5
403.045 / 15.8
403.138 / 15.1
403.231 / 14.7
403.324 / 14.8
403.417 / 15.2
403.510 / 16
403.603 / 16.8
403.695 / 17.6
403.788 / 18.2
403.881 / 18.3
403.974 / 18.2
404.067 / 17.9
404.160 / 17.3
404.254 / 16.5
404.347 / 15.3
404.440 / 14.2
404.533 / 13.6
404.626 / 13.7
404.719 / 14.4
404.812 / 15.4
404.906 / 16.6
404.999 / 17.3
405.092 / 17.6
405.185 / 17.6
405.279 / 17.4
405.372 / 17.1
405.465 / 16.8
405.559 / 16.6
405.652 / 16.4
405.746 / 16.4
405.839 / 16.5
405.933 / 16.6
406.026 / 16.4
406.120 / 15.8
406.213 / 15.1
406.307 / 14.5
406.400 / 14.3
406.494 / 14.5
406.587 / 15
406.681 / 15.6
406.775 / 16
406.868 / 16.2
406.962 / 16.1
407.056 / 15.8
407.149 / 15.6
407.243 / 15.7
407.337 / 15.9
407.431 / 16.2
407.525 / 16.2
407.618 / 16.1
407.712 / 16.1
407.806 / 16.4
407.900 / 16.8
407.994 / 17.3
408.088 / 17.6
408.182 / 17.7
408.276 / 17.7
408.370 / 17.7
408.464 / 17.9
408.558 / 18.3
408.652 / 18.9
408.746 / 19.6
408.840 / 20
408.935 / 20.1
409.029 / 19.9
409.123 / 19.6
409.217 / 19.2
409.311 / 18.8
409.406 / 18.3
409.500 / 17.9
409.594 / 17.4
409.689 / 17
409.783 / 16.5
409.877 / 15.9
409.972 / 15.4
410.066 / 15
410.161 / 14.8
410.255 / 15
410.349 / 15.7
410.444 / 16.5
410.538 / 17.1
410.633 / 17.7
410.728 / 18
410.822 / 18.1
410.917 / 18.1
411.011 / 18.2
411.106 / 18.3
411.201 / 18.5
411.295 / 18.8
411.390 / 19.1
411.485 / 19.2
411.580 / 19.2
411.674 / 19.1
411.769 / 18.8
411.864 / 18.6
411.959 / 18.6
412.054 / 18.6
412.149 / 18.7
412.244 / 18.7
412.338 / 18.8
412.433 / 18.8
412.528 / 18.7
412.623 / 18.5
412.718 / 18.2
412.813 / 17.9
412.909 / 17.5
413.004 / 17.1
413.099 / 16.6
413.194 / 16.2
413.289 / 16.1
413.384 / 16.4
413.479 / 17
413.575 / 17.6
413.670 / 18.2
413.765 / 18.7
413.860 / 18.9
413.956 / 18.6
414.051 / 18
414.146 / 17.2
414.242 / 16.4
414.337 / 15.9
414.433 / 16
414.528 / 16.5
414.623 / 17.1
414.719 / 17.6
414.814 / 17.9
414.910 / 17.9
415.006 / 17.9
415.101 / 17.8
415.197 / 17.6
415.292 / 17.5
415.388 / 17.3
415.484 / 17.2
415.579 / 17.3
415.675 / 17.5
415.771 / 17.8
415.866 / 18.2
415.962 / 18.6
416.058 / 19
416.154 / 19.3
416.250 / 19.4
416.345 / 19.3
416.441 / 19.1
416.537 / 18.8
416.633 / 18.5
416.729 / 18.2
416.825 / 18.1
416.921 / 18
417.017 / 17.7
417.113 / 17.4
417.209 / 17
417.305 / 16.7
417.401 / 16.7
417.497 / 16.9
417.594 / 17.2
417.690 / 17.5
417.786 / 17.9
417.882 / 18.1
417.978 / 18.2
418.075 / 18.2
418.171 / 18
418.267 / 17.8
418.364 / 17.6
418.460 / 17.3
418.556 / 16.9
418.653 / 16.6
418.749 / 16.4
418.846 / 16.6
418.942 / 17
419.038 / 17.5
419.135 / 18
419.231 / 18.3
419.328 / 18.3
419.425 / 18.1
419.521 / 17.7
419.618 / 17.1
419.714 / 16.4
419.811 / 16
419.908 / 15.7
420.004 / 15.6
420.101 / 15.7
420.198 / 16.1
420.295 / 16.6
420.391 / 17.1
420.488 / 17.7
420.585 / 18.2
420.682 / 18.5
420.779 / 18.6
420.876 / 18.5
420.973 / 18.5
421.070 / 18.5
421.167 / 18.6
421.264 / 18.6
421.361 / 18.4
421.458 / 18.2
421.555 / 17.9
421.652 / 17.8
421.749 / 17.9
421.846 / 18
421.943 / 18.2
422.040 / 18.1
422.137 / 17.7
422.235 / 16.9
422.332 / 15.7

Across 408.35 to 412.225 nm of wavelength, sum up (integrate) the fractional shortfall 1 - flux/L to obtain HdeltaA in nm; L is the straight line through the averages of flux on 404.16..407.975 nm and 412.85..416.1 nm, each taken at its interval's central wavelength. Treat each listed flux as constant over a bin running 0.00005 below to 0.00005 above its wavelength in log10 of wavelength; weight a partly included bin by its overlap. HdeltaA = -0.31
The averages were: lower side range 15.9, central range 18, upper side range 17.4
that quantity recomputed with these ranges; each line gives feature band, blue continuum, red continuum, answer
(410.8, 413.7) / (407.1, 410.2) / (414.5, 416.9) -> -0.07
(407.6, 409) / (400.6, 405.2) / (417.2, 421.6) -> -0.08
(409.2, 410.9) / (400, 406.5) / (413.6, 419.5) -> 0.03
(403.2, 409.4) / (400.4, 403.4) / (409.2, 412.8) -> 0.23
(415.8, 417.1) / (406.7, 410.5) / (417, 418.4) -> -0.08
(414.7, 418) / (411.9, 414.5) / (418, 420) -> -0.09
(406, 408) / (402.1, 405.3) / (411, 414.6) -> 0.15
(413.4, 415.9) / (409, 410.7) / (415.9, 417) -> 0.10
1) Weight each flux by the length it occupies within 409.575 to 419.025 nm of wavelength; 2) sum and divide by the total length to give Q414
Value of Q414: 17.6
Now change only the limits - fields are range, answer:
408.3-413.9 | 17.9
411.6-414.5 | 17.8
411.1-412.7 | 18.8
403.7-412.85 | 17.2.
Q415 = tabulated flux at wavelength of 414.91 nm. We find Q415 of 17.9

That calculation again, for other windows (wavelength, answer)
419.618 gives 17.1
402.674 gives 17.7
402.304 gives 17.5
